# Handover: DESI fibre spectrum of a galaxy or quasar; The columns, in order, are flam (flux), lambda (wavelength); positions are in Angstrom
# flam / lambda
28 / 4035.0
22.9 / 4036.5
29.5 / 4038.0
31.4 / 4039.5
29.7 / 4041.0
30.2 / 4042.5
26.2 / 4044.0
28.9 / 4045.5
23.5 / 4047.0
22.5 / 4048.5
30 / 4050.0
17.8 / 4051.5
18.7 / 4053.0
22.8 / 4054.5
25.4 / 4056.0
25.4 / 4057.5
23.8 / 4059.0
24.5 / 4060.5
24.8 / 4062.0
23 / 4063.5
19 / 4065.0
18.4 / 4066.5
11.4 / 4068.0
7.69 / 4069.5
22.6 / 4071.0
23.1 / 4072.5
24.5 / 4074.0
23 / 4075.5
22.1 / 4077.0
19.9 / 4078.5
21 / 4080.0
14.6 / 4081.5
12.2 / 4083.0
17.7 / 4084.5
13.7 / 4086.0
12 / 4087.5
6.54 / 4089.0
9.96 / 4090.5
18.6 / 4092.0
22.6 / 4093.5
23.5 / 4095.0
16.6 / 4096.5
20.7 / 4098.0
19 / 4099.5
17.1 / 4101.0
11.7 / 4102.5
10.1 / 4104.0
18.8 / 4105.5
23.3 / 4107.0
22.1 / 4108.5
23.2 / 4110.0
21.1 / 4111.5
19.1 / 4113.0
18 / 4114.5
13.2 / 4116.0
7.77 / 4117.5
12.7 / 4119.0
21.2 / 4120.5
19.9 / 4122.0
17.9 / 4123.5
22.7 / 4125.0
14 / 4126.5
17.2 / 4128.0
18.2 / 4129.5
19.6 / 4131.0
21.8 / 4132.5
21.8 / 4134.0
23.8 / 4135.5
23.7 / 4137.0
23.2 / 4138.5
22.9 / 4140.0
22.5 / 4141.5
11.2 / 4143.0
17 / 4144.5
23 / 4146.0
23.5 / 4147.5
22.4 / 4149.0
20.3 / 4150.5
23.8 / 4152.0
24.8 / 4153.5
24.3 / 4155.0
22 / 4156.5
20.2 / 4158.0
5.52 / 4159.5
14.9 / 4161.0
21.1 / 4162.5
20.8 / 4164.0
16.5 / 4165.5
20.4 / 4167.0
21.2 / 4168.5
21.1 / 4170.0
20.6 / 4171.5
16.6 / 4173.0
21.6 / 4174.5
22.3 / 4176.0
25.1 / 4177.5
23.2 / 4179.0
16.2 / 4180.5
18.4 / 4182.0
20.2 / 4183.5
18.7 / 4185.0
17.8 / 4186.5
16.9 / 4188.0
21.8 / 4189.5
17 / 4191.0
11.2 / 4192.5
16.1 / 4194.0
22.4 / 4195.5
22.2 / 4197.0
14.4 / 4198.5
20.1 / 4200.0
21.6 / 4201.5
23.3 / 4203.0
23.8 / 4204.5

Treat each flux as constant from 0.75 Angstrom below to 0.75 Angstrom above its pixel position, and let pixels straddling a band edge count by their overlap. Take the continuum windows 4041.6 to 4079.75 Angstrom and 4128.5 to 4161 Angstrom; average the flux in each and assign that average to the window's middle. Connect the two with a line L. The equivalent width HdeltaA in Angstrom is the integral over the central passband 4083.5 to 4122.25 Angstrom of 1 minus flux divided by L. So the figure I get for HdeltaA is 8.3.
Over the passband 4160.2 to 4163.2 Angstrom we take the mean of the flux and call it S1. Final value 17.7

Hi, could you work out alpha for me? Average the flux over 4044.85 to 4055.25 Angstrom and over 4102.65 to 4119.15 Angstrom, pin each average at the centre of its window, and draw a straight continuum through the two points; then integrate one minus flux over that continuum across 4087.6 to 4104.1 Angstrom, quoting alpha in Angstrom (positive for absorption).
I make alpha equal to 2.3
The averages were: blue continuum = 23.4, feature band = 16.1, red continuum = 17.2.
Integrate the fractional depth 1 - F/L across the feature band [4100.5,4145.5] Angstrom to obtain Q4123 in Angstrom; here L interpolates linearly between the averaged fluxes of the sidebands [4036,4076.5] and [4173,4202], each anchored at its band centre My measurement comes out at 5.58 Angstrom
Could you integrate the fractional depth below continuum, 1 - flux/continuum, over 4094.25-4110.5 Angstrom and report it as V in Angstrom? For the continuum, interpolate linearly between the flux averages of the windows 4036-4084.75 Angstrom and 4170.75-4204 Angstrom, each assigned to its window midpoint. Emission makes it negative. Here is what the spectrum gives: 2.1 Angstrom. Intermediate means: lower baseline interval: 22.4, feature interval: 18.7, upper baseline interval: 19.5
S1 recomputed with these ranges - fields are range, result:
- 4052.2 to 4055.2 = 20.7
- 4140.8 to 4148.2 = 19.4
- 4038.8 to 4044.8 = 29.4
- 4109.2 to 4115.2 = 20.4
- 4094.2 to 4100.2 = 20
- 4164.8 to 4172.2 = 20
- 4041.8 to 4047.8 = 27.1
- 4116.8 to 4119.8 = 10.5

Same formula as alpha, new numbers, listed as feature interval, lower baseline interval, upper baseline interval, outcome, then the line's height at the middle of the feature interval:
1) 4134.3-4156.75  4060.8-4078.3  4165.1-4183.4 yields -1.8 Angstrom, 20.3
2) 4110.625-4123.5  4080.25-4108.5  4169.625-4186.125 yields 0.5 Angstrom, 17.4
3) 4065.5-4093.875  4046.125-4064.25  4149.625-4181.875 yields 7.4 Angstrom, 22.8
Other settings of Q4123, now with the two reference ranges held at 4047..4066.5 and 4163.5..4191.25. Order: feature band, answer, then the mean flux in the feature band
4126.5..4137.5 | 0.4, 20.3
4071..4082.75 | 0.8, 20.9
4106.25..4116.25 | 0.6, 20.3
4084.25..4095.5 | 3.5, 15.3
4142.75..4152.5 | 0.0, 20.5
